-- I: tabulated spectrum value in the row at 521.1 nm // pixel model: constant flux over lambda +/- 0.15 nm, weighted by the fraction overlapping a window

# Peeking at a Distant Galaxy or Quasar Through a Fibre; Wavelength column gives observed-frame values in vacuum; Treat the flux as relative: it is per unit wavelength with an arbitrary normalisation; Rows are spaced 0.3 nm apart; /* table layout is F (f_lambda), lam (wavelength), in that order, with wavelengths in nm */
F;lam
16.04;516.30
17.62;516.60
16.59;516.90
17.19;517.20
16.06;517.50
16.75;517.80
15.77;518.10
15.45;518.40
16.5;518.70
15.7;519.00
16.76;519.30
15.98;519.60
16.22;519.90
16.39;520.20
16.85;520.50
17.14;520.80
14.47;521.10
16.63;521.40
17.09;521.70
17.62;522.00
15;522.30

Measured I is 14.47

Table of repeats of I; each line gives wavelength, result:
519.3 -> 16.76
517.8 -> 16.75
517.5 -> 16.06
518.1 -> 15.77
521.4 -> 16.63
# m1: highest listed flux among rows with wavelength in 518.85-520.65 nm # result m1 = 16.85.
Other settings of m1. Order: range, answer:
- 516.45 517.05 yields 17.62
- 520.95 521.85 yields 17.09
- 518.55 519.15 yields 16.5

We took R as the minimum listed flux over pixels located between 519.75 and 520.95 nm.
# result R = 16.22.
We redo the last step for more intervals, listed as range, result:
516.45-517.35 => 16.59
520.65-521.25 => 14.47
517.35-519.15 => 15.45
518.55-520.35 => 15.7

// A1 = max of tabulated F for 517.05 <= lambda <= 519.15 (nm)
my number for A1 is 17.19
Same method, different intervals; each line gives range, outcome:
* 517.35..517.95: 16.75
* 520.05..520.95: 17.14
